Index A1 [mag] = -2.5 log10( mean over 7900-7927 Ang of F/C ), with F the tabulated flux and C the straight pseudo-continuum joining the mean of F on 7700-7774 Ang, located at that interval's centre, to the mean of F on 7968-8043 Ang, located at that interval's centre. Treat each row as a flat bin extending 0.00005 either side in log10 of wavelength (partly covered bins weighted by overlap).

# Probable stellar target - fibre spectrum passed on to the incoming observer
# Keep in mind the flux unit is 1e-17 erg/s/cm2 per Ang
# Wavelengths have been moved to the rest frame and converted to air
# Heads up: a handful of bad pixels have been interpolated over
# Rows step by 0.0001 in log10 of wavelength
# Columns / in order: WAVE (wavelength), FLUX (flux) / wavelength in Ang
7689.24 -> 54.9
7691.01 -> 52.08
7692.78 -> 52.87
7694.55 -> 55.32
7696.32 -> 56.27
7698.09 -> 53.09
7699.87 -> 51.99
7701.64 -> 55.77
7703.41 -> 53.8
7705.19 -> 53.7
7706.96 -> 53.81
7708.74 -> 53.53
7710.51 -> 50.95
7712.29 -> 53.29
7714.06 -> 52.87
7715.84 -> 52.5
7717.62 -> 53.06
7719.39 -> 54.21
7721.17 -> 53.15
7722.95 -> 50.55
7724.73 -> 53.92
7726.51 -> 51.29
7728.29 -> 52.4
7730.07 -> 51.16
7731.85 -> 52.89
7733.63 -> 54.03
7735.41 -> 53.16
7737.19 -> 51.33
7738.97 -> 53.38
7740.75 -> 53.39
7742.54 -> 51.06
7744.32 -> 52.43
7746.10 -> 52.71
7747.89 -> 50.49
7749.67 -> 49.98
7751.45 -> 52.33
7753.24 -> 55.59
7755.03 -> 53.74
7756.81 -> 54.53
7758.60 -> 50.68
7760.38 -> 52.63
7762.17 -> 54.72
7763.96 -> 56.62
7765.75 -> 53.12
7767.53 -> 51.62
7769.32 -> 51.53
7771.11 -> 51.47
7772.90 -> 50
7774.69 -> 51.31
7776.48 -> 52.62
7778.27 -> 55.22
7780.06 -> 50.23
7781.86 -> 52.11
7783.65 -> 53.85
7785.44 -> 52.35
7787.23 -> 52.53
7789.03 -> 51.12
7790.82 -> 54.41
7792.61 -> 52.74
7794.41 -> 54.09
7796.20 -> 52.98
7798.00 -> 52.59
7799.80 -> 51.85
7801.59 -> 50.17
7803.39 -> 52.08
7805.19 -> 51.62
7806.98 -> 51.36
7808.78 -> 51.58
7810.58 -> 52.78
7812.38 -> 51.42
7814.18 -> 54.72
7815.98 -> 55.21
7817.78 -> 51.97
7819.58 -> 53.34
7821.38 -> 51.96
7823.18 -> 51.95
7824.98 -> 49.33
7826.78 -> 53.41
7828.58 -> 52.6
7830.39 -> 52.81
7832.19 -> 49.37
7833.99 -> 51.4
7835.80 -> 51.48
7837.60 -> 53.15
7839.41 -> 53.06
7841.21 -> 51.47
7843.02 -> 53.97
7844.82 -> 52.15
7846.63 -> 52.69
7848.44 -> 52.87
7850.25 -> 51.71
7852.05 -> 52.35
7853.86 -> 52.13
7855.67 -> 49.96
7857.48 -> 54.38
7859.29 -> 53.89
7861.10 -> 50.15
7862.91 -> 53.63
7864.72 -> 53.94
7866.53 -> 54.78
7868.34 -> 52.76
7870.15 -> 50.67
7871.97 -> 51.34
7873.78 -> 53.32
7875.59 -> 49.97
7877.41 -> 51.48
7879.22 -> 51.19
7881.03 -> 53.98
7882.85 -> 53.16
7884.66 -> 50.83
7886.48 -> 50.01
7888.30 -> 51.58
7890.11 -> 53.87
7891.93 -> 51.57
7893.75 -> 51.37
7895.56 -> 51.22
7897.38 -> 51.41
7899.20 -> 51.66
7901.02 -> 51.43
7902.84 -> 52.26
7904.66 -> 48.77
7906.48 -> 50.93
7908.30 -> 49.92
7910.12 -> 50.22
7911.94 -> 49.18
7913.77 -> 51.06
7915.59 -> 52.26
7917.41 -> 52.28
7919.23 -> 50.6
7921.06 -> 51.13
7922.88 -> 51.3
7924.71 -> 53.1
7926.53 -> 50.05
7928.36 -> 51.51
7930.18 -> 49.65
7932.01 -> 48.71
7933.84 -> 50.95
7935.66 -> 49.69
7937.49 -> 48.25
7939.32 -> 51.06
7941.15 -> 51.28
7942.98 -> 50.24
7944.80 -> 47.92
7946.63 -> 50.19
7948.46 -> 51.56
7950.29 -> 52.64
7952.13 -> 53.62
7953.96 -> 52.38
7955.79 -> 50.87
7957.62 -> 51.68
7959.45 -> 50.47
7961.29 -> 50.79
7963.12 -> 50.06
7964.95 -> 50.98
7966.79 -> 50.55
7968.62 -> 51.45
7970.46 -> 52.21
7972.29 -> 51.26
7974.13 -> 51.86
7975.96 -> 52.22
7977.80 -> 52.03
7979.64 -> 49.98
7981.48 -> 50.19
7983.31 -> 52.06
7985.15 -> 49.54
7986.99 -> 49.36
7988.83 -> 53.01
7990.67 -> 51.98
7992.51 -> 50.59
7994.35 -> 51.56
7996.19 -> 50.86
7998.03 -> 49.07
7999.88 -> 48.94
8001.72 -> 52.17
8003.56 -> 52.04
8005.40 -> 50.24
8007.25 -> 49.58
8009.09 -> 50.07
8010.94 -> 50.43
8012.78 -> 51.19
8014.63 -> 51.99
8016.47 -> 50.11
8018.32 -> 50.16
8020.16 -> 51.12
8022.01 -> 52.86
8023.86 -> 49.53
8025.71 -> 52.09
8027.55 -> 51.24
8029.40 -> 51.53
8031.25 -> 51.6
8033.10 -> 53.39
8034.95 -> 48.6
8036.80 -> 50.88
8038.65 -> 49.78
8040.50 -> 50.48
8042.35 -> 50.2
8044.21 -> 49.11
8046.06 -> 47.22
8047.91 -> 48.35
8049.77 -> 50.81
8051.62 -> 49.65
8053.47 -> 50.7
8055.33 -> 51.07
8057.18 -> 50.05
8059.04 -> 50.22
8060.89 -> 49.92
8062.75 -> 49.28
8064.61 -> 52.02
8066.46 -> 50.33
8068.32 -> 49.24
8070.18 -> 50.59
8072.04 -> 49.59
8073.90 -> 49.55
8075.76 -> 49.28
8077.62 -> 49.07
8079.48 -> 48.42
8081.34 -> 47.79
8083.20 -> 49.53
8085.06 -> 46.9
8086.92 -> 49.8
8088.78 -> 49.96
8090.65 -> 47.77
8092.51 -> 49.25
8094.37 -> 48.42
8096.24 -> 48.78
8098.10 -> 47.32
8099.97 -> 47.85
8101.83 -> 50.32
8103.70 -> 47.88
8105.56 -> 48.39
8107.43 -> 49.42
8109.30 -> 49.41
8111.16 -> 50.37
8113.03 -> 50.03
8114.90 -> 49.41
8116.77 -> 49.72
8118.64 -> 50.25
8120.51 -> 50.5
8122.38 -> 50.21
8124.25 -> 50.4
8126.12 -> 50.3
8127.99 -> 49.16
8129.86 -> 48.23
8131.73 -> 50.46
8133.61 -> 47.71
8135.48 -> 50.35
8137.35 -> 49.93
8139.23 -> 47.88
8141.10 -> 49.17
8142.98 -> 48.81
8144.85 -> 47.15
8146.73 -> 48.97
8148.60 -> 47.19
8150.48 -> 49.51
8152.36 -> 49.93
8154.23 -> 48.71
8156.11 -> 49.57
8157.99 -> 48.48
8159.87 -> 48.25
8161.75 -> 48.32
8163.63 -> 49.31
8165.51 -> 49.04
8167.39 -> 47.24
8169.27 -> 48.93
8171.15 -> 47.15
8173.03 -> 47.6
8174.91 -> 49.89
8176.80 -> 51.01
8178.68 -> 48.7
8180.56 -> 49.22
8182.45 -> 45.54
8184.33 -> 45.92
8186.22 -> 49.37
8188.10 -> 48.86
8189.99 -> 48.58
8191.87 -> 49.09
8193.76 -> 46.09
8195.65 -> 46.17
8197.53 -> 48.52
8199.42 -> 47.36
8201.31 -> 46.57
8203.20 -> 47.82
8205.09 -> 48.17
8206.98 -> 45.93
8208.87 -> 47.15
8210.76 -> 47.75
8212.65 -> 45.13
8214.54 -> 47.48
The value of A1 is 0.01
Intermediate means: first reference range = 52.8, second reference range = 51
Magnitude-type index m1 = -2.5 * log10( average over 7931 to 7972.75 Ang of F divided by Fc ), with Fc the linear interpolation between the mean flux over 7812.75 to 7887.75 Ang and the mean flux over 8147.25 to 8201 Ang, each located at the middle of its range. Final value 0.01 mag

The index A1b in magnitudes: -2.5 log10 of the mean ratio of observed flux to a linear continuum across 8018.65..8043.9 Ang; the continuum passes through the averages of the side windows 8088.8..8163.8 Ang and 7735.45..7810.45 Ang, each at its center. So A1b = -0.021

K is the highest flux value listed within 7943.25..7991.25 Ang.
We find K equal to 53.62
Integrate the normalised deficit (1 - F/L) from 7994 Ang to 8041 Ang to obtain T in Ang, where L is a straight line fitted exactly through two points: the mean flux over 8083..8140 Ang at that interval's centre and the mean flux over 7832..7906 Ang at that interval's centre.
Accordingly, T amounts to -0.5 Ang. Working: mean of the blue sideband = 52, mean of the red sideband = 49.2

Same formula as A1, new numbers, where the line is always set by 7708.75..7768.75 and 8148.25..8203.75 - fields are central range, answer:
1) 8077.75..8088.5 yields 0.01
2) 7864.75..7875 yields -0.03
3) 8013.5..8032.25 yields -0.03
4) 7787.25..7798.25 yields -0.02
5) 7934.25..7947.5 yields 0.02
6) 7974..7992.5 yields -0.02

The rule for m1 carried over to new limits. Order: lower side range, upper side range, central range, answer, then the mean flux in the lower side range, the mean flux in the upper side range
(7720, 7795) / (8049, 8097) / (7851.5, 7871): -0.022 mag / 52.6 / 49.5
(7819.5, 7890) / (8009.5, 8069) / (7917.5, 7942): 0.019 mag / 52.2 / 50.5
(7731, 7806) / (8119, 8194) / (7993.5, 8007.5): -0.006 mag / 52.6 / 48.8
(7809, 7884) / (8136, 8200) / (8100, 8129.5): -0.013 mag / 52.4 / 48.4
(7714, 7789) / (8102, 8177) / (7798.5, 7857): -0.005 mag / 52.6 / 49.1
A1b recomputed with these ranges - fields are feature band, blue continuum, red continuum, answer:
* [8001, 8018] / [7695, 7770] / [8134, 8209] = -0.02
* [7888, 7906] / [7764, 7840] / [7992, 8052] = 0.00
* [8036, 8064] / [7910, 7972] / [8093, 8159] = 0.00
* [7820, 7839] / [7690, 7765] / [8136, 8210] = 0.00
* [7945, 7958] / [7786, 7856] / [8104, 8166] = -0.01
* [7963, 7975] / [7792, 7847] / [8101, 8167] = -0.01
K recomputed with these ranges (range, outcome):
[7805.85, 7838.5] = 55.21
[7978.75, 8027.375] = 53.01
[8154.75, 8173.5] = 49.57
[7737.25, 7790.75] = 56.62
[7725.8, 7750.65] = 54.03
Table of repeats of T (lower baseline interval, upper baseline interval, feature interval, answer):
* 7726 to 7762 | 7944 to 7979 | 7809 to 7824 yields -0.2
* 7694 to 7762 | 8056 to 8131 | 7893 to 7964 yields 0.2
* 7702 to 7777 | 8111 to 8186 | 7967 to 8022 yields -0.7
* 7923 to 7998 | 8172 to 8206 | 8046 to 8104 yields 0.2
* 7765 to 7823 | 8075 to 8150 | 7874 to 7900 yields -0.2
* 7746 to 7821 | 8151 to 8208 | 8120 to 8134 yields -0.3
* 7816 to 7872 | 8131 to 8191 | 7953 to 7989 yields -0.2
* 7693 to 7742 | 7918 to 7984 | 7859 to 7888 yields -0.3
